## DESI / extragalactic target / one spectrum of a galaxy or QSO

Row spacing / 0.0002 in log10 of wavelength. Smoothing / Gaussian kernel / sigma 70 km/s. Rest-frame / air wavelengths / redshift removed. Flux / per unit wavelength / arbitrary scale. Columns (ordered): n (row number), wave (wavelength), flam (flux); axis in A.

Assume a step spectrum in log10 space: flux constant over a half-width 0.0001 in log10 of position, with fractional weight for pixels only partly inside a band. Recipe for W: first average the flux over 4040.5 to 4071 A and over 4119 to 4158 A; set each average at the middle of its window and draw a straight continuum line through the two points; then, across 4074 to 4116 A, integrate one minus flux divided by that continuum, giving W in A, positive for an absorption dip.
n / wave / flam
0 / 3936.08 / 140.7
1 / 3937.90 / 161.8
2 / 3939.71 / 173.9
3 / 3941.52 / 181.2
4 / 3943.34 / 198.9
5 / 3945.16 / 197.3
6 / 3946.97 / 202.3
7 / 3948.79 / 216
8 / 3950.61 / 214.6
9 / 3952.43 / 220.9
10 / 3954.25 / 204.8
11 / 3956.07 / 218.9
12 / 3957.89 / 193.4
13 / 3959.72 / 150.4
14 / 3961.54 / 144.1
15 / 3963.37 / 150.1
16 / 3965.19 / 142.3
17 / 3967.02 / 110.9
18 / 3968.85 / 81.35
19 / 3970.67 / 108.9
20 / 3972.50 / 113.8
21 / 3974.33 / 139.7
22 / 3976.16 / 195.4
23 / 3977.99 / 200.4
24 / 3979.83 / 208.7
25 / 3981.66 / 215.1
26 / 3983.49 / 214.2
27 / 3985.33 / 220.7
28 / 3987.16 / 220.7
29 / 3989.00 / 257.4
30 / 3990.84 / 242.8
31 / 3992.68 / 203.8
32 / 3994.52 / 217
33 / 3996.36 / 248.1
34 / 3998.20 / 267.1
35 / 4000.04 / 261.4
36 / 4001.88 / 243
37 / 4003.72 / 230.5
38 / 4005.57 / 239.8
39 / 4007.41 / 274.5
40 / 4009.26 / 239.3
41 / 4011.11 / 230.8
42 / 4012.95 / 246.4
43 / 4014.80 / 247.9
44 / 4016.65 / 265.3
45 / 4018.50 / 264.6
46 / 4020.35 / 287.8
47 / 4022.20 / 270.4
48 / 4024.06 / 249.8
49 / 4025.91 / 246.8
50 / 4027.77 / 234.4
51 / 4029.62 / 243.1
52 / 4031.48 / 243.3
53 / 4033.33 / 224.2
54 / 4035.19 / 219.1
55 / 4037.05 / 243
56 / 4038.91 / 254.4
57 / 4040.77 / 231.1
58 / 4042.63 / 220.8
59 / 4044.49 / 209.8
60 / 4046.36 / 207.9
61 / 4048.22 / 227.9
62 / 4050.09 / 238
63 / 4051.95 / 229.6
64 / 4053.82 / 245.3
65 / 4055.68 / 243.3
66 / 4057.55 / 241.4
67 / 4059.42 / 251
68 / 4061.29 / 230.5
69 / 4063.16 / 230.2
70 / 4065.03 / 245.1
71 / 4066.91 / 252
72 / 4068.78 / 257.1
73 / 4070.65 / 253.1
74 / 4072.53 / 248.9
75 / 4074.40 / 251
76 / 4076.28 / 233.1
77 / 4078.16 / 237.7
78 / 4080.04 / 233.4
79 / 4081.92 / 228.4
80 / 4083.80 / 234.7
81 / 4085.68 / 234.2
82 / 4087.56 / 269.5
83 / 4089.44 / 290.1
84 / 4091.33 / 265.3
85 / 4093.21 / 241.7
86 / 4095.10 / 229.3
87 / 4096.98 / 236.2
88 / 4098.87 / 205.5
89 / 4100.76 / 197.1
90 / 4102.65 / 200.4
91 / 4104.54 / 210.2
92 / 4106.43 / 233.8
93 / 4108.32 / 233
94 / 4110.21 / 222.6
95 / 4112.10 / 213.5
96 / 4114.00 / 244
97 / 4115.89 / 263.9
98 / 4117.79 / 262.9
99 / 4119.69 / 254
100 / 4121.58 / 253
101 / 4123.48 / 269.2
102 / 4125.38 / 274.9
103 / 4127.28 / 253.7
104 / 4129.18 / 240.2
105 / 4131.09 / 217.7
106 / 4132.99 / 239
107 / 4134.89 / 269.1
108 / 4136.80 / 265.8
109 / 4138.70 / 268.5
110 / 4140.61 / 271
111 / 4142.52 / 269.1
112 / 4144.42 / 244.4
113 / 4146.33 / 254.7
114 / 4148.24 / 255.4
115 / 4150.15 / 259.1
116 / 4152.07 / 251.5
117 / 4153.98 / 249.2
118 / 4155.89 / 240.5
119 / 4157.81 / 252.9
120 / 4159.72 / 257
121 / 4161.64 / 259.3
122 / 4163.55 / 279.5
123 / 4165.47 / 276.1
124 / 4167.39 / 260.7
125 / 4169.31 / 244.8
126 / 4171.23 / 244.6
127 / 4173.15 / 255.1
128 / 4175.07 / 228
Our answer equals 1.8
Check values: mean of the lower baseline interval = 236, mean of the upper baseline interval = 255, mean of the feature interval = 234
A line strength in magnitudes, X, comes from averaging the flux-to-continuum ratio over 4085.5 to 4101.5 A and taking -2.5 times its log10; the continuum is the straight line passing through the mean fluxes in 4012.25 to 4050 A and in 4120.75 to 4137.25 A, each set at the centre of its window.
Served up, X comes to 0.03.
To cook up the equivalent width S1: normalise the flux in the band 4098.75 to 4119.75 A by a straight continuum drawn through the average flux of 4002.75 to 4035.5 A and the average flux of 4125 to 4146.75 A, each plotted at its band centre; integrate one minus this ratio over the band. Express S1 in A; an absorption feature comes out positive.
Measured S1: 2.1 A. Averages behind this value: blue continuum 248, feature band 228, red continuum 255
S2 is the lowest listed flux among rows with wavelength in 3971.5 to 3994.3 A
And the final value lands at 113.8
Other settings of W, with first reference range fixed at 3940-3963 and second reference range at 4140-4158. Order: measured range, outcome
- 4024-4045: -1.5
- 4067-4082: -0.8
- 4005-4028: -4.4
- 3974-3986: 0.0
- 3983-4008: -3.8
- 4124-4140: -0.3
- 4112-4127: -0.7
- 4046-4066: -0.9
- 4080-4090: -0.6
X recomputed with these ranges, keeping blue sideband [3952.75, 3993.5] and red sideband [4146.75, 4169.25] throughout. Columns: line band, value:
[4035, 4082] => -0.10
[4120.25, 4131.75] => -0.04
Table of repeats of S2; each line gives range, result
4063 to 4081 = 230.2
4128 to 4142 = 217.7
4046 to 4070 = 207.9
